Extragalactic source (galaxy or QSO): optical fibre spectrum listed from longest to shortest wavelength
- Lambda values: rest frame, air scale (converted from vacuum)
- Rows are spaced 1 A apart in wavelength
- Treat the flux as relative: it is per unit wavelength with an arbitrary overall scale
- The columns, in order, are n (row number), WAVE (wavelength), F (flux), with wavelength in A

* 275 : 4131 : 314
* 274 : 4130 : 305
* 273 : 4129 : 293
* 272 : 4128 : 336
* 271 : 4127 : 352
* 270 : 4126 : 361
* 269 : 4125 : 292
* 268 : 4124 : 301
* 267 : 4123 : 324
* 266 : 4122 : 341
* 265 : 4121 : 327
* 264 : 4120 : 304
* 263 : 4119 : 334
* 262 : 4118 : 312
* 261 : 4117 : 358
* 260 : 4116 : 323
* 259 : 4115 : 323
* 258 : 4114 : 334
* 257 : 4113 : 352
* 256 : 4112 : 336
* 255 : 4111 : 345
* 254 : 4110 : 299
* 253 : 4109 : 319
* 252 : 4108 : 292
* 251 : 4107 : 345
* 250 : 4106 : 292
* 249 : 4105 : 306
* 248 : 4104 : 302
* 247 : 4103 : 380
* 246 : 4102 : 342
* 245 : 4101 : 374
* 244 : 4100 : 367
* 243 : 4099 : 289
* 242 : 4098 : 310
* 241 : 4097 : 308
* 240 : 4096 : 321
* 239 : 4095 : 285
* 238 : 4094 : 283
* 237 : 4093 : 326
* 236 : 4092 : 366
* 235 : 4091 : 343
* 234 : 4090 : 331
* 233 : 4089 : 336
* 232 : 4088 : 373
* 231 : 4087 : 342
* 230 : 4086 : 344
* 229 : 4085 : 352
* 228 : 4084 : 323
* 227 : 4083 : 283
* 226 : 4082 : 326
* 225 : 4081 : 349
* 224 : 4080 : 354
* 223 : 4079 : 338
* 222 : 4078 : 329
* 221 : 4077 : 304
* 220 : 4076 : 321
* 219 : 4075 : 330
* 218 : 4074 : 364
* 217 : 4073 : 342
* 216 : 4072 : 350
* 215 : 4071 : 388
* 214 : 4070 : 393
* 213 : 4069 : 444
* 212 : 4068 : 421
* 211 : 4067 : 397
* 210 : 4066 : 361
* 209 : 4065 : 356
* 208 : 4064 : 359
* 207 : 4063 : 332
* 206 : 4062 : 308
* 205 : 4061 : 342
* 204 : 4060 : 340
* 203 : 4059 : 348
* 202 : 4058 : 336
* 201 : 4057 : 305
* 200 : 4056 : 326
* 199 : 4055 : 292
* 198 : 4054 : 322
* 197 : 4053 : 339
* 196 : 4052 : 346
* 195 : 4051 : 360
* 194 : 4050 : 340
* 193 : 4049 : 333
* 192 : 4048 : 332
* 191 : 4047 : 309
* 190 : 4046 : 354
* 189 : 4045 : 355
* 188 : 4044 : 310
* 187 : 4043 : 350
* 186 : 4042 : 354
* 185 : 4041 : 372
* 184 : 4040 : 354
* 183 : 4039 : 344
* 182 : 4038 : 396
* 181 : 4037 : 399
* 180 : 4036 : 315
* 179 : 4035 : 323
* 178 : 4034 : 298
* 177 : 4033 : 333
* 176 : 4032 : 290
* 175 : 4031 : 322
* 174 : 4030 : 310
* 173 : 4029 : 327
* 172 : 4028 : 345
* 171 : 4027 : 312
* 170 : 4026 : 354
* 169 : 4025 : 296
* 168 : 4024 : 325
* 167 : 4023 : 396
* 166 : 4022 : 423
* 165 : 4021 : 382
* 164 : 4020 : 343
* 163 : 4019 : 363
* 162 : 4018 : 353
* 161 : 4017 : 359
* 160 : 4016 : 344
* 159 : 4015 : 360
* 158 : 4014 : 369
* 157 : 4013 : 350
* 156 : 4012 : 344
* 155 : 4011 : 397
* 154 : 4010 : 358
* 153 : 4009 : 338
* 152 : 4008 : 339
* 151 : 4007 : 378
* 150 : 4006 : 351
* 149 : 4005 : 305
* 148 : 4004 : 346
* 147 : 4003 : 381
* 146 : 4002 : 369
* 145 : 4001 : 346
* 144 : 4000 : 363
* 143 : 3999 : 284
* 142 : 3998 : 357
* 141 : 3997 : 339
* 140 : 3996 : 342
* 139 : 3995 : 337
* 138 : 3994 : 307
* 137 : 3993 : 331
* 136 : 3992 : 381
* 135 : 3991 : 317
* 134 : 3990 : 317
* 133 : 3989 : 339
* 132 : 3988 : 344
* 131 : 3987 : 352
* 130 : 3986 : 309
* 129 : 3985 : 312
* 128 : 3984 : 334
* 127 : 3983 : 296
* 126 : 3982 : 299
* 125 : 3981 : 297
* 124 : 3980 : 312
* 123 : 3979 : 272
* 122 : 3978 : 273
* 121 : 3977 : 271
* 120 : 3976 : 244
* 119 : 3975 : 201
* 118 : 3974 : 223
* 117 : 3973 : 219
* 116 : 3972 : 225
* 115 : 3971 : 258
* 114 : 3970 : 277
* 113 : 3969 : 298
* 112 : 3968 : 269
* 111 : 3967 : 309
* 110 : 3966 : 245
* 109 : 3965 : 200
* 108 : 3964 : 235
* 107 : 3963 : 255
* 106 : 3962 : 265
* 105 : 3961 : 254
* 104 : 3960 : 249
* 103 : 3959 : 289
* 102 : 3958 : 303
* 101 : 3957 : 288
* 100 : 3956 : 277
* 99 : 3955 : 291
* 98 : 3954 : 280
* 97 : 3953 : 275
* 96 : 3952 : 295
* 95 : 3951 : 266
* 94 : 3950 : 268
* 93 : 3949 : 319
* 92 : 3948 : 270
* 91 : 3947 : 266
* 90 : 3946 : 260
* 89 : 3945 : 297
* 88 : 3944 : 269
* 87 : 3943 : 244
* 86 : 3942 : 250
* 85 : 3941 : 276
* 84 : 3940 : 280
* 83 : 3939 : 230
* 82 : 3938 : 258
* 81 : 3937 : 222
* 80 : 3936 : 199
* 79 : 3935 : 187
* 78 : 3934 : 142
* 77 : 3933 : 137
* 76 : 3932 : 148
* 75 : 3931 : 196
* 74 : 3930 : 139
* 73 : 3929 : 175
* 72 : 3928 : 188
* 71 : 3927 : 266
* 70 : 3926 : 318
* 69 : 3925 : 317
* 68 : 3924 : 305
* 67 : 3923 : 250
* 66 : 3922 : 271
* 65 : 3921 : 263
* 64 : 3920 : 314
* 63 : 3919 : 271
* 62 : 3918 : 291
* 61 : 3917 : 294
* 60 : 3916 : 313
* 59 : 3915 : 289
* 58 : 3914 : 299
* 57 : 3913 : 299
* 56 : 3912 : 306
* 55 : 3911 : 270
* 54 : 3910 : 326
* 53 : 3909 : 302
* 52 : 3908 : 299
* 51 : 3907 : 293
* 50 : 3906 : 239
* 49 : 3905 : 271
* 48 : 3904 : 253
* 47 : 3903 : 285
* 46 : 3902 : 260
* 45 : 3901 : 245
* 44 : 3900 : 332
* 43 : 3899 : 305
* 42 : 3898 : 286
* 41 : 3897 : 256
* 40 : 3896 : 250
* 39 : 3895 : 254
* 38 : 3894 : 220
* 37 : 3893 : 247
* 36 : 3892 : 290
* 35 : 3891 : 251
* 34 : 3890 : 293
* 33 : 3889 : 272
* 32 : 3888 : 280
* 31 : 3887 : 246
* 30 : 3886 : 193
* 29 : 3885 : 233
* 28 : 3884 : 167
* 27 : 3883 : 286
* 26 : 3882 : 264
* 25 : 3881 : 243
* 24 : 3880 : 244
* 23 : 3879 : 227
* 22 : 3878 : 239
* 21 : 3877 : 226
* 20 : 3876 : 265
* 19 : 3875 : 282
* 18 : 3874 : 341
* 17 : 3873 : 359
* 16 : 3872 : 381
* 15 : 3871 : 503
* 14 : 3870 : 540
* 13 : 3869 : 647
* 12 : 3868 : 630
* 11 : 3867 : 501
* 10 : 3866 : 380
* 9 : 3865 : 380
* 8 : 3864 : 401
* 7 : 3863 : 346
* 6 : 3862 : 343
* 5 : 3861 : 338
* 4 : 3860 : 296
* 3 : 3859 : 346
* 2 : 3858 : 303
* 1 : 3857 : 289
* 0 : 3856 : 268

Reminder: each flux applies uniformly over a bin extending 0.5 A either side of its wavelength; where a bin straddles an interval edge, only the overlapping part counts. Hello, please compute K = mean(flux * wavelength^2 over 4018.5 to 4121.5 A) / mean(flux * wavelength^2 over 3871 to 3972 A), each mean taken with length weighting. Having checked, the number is 1.4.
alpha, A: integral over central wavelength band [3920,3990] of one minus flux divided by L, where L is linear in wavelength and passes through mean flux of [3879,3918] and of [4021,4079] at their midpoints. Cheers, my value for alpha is 8.5 A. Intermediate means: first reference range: 270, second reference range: 345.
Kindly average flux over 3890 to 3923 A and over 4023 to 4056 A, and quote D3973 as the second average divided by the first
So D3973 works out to 1.20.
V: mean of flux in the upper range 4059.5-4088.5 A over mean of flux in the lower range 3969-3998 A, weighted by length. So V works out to 1.17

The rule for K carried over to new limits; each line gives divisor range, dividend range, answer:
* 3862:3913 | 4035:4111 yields 1.21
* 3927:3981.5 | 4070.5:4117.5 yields 1.43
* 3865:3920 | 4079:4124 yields 1.20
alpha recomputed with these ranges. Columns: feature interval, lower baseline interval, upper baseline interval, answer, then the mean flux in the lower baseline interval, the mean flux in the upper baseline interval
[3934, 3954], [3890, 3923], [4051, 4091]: 2.54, 279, 345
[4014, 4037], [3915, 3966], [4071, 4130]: -3.71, 255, 329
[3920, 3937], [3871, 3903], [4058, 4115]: 3.72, 270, 339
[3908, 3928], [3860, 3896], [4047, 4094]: 2.20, 322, 343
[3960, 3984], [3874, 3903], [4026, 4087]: 3.01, 258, 342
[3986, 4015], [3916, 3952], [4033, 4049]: -3.55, 249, 344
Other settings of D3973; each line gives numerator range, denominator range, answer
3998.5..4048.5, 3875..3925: 1.29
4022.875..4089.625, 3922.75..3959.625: 1.37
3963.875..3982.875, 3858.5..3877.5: 0.66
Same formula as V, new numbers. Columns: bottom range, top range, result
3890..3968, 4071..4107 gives 1.26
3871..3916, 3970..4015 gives 1.16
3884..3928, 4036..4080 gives 1.27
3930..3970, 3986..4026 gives 1.39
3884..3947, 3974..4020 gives 1.28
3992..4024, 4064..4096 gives 0.98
